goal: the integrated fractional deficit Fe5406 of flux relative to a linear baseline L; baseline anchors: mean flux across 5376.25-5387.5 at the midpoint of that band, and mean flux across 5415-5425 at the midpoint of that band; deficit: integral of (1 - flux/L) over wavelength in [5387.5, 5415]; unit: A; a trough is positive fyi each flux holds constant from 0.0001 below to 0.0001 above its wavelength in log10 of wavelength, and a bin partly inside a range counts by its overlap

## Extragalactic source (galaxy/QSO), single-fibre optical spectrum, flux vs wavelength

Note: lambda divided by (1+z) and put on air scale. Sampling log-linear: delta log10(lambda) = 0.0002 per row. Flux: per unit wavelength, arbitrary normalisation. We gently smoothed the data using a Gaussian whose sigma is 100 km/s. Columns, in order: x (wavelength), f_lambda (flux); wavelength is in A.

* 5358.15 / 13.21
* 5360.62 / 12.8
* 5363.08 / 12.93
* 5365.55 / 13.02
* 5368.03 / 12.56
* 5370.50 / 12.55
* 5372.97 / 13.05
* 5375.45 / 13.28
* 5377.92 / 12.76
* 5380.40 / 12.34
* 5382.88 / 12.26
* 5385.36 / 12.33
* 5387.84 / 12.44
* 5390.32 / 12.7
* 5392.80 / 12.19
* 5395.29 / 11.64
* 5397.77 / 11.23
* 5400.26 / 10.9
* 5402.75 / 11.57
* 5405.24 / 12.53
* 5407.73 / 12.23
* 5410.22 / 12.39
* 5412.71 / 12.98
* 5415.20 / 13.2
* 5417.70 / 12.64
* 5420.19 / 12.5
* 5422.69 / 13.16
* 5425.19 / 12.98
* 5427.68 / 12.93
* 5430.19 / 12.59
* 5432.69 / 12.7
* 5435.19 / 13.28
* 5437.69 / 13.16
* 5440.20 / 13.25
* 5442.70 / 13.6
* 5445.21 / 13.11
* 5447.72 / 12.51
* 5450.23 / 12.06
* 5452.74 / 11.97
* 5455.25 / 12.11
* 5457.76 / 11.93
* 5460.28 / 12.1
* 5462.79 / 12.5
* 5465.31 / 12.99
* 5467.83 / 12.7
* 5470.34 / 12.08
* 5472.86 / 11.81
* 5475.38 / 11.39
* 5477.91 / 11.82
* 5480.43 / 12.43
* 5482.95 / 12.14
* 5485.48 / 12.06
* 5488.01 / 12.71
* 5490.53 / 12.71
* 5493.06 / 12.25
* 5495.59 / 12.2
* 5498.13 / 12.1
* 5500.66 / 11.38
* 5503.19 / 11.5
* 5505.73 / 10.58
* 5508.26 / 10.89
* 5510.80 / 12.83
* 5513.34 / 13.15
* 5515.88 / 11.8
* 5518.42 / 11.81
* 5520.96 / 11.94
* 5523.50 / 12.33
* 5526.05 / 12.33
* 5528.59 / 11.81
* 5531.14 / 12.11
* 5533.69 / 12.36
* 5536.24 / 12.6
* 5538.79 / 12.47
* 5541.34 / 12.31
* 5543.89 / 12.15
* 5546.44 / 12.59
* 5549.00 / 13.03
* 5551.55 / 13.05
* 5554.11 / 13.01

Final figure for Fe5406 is 1.2 A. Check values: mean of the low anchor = 12.5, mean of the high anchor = 12.8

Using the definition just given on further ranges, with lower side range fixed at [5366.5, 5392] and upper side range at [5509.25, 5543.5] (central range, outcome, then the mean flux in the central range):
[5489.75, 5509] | 1.0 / 11.7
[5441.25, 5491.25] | 0.3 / 12.3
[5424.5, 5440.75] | -0.6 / 13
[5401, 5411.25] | 0.4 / 12.1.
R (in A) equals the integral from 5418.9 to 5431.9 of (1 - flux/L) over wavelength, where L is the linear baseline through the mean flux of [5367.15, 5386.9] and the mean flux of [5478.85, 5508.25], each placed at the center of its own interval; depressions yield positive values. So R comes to -0.5 A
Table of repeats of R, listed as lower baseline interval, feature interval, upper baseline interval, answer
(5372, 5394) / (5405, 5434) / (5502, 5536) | -0.7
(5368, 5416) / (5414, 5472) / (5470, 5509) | -2.8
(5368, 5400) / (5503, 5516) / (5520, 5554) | 0.6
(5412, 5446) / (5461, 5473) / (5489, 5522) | 0.0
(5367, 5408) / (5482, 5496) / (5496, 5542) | -0.3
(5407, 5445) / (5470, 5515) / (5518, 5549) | 1.9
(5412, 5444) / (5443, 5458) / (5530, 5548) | 0.6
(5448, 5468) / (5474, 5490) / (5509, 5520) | 0.2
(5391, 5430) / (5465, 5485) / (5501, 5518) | -0.3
